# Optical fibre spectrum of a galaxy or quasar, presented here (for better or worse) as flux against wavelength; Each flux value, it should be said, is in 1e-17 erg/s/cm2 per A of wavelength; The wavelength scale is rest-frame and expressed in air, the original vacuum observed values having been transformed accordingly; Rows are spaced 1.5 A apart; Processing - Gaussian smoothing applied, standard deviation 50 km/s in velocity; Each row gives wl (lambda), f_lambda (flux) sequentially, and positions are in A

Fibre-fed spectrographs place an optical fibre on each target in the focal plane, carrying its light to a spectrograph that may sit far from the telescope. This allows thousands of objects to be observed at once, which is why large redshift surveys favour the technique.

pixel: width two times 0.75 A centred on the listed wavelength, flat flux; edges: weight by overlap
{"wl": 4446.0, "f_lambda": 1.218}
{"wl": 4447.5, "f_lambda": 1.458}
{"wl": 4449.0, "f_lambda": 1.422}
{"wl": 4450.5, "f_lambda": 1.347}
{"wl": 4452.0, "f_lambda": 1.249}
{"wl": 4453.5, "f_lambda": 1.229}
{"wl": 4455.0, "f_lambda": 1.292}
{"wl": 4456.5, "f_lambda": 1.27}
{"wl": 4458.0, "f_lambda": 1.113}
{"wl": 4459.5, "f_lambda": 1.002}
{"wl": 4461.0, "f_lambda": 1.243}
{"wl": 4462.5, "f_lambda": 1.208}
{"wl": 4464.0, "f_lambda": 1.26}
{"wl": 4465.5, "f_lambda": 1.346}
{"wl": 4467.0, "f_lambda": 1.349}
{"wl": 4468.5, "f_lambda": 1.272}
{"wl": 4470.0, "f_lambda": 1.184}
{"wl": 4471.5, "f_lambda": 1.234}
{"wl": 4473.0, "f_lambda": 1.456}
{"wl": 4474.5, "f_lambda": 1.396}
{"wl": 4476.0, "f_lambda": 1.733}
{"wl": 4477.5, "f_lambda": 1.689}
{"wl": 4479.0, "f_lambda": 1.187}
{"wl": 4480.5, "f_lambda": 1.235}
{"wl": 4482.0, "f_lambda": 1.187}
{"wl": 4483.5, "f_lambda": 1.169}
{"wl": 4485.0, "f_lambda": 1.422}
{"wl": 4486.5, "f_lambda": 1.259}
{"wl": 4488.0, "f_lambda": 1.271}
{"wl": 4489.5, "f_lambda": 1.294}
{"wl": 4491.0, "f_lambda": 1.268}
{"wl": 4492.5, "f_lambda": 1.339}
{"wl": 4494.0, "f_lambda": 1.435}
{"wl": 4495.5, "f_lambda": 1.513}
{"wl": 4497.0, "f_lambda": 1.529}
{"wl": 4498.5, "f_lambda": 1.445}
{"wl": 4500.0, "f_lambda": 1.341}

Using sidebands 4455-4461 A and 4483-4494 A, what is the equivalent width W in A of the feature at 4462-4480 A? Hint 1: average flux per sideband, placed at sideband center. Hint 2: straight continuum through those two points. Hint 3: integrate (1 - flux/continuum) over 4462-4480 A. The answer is -2.0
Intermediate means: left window 1.16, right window 1.3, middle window 1.36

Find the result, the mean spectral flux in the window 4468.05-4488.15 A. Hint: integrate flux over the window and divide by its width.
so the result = 1.34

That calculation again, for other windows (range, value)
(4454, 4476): 1.27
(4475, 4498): 1.37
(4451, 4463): 1.2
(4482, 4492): 1.27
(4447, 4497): 1.32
